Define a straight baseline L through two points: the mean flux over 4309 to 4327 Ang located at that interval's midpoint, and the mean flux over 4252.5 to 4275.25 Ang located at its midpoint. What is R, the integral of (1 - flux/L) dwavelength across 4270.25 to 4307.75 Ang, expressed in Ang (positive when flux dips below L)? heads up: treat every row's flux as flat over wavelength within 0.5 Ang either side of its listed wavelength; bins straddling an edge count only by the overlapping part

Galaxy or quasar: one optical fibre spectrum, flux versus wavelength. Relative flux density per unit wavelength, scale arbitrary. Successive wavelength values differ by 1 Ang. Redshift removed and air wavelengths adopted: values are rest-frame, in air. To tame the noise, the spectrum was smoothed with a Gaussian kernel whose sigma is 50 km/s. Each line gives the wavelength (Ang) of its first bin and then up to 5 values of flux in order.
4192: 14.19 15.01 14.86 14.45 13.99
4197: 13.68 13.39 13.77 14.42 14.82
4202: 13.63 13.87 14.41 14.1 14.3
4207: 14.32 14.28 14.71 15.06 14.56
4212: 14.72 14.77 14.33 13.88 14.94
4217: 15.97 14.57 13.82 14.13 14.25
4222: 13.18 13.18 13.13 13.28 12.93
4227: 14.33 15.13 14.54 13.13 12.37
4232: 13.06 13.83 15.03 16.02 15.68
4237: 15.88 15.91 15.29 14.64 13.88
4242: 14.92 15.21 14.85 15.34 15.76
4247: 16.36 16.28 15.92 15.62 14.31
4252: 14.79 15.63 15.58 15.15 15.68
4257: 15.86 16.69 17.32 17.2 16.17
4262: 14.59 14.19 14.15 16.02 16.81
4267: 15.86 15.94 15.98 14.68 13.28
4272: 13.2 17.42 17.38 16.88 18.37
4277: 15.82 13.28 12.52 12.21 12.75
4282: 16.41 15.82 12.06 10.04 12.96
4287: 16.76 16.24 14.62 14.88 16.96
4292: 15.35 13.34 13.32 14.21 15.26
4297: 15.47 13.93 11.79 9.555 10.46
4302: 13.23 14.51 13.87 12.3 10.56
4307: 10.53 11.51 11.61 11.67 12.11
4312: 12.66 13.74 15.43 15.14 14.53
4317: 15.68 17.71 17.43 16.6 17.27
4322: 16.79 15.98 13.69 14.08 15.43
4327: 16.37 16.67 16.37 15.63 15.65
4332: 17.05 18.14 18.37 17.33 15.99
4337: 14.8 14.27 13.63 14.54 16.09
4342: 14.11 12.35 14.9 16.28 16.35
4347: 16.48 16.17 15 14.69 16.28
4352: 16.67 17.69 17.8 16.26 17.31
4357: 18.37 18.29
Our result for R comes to 3.4 Ang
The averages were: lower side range 15.7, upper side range 15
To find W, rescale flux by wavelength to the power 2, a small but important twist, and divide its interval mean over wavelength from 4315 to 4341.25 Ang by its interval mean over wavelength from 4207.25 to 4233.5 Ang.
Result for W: 1.2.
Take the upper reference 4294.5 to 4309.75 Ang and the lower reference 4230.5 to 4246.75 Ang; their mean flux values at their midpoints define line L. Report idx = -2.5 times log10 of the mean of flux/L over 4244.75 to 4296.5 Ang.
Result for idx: -0.11 mag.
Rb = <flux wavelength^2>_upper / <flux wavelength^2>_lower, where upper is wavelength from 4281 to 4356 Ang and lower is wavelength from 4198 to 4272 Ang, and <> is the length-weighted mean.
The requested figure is 1.04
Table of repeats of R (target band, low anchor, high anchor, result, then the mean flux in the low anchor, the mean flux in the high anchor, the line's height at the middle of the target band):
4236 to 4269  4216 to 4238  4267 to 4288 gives -2.4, 14.2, 14.8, 14.5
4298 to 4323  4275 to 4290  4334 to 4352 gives 2.0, 14.4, 15.4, 14.8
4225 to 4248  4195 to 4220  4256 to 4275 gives 0.5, 14.3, 15.7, 15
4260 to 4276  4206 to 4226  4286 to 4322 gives -1.7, 14.2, 14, 14.1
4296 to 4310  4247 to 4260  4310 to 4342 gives 3.0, 15.8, 15.6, 15.6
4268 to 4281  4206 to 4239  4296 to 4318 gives -1.4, 14.4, 13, 13.5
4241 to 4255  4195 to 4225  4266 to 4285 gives -0.7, 14.2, 14.9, 14.6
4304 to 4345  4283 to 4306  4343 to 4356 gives 0.4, 13.7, 16.1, 15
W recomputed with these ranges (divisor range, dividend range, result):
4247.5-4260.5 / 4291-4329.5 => 0.92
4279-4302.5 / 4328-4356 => 1.18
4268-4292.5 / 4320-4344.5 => 1.08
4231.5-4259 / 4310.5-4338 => 1.07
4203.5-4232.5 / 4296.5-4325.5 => 1.02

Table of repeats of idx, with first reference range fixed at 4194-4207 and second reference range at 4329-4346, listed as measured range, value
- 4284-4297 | 0.05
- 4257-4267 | -0.08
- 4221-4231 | 0.06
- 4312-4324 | -0.03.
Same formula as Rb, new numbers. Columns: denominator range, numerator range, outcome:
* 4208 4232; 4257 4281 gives 1.12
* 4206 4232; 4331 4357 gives 1.20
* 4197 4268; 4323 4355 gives 1.12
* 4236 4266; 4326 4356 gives 1.07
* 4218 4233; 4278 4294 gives 1.07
